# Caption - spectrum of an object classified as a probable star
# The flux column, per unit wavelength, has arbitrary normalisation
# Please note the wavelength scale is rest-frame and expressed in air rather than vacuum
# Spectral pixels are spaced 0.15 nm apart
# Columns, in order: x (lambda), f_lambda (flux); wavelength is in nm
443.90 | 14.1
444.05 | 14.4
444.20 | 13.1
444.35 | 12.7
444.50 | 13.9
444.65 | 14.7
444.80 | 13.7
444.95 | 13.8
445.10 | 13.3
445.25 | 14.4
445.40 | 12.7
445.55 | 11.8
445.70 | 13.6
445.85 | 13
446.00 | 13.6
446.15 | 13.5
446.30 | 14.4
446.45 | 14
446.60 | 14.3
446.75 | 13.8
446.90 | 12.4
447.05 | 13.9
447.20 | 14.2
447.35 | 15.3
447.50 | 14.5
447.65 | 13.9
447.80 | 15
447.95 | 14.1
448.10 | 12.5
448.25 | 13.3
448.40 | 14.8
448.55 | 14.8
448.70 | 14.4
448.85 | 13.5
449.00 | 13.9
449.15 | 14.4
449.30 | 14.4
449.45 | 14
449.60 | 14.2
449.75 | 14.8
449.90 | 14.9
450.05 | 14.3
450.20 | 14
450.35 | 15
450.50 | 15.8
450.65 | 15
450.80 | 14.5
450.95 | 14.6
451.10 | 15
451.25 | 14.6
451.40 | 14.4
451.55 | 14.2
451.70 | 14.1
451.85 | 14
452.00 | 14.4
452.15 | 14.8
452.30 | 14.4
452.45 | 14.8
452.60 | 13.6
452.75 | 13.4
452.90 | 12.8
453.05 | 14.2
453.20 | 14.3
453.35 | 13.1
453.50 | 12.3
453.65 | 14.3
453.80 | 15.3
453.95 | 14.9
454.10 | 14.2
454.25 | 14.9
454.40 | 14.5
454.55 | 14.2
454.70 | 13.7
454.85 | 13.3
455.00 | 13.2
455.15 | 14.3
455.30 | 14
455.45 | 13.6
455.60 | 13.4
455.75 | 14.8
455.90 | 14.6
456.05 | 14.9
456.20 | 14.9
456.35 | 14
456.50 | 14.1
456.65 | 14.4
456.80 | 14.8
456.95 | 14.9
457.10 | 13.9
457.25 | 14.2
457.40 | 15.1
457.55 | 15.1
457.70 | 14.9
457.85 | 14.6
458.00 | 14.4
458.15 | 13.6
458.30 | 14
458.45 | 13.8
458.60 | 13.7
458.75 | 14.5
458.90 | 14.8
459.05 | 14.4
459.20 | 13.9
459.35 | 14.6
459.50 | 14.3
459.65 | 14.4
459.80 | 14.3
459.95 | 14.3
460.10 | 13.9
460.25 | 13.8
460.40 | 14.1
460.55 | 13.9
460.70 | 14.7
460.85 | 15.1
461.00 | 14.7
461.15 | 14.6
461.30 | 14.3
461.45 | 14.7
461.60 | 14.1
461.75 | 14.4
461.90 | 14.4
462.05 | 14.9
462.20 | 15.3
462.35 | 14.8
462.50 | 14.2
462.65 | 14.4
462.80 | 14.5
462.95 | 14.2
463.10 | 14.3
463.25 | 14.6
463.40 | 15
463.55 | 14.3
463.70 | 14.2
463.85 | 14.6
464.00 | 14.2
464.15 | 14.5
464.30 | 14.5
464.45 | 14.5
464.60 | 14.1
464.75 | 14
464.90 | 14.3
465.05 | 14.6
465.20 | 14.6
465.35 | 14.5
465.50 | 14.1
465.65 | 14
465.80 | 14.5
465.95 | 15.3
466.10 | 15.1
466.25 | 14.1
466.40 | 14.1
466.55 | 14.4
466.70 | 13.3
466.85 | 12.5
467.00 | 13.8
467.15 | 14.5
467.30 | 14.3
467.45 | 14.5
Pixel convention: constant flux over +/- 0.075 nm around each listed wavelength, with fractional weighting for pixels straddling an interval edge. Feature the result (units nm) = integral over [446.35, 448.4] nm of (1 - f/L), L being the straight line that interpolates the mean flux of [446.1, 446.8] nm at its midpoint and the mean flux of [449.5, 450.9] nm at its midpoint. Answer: 0.03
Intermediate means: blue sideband 14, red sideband 14.7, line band 14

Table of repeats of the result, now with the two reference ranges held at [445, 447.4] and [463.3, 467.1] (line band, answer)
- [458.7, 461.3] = -0.05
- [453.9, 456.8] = -0.06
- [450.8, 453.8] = -0.06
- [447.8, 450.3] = -0.08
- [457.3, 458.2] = -0.04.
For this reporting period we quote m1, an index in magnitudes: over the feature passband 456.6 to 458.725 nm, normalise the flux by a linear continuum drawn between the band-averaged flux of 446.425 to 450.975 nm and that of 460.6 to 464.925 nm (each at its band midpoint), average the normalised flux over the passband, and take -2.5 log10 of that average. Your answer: 0.00 mag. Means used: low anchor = 14.3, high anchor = 14.5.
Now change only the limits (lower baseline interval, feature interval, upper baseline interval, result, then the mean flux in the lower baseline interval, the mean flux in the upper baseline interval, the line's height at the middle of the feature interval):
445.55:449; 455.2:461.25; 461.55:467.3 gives -0.01 mag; 13.9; 14.4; 14.2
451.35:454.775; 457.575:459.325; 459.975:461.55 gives 0.00 mag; 14.1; 14.4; 14.3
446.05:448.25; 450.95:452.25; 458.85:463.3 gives -0.03 mag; 14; 14.4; 14.1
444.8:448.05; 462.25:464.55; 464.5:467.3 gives -0.02 mag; 13.8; 14.2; 14.2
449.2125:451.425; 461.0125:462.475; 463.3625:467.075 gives -0.02 mag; 14.6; 14.3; 14.4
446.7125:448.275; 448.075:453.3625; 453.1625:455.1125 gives -0.02 mag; 13.9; 14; 14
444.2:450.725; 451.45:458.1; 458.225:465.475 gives 0.00 mag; 14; 14.4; 14.2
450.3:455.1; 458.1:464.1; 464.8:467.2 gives -0.01 mag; 14.2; 14.2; 14.2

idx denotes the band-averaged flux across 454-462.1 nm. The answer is 14.3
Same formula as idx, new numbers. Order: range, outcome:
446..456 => 14.2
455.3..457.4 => 14.4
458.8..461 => 14.3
